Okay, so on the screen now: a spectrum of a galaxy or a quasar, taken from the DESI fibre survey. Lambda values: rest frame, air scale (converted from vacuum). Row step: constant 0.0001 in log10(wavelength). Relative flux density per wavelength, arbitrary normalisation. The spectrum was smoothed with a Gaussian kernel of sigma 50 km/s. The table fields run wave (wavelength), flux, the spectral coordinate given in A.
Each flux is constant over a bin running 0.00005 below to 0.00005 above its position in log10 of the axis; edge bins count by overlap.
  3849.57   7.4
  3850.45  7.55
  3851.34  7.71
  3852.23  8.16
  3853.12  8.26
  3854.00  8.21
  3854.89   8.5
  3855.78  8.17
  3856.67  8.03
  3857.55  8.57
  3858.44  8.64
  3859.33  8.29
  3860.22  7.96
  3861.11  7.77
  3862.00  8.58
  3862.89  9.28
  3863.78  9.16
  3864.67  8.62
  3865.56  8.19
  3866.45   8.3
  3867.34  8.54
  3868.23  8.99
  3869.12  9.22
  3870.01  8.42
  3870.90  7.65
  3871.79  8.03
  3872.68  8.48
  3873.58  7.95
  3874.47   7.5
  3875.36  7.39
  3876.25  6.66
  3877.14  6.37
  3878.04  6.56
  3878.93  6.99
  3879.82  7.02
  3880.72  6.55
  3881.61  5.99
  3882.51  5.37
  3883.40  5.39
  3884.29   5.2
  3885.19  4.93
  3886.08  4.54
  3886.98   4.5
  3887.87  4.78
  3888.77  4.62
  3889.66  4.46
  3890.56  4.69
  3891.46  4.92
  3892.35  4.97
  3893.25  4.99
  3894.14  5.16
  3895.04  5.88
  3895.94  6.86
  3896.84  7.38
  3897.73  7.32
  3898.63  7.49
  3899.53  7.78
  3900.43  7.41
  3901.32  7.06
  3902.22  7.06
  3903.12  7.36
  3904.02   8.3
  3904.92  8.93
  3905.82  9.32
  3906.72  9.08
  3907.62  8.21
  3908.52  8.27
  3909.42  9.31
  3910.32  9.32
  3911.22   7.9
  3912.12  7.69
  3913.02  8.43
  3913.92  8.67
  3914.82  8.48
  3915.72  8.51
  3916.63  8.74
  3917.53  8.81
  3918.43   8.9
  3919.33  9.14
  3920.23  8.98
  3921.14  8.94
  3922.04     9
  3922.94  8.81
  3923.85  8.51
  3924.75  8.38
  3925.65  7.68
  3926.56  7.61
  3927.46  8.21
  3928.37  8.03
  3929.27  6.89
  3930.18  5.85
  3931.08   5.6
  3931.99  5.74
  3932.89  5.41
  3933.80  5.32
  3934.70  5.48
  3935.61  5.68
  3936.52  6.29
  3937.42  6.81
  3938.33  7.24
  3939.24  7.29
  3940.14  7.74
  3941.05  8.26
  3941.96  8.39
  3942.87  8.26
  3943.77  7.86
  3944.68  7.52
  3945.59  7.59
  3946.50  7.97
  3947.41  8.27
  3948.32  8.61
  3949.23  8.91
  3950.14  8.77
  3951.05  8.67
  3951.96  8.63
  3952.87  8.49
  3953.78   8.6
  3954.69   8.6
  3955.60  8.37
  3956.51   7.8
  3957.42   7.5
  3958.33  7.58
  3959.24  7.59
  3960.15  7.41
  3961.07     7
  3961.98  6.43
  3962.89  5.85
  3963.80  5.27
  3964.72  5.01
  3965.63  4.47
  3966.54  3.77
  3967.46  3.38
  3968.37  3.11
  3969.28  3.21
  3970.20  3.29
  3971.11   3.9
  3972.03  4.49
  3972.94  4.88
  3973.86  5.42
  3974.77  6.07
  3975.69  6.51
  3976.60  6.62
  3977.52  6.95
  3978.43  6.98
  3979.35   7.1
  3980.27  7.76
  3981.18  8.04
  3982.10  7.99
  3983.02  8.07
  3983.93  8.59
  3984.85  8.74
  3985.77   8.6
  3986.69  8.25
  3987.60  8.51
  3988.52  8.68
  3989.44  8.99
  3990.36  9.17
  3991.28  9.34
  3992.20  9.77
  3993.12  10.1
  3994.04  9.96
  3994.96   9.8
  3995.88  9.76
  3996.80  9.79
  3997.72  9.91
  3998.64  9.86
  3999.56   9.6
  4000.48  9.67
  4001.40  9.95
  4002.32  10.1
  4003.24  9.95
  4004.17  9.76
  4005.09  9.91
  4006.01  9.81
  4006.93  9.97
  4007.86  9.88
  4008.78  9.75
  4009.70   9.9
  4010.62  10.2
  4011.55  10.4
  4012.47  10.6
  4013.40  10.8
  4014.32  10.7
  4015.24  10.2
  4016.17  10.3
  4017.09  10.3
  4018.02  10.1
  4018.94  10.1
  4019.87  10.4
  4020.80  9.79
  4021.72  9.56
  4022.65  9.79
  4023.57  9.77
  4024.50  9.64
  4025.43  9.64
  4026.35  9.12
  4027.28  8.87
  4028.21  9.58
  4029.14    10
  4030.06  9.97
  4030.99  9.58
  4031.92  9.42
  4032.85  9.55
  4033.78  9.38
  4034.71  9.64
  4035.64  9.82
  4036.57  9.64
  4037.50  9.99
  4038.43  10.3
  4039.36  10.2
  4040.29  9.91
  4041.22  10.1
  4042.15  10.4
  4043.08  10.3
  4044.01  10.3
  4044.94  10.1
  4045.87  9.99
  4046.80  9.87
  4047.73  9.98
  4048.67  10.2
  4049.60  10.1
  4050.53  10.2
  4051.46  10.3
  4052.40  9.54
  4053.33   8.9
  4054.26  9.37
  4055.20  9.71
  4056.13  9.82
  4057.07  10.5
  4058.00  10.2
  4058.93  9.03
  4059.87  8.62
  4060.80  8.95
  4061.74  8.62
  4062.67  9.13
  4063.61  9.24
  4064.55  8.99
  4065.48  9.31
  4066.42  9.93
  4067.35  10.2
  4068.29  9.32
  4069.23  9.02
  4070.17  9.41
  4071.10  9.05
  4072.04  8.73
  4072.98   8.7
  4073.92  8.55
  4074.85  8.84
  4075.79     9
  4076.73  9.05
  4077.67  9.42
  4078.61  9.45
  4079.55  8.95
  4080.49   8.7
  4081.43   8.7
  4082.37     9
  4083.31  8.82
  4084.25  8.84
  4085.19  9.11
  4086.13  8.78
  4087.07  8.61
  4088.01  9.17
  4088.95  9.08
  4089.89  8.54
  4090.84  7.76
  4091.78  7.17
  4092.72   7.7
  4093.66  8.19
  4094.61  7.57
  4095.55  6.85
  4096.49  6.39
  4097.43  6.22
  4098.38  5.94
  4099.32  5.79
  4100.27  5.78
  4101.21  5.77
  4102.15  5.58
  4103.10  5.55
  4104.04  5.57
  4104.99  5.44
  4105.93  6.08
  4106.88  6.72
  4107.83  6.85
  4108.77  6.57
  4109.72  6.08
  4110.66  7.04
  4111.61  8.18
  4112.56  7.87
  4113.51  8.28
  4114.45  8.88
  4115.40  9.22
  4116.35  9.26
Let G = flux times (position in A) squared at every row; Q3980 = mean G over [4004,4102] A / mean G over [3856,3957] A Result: 1.32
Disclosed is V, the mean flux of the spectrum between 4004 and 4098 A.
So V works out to 9.41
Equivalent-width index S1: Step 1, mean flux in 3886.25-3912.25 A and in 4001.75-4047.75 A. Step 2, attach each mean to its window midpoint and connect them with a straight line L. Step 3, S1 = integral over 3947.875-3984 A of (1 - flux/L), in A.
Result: 7.9 A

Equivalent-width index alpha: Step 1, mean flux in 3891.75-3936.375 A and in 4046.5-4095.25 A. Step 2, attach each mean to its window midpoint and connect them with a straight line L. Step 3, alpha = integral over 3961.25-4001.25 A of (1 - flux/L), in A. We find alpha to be 4.81 A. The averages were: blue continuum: 7.59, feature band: 7.27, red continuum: 9.1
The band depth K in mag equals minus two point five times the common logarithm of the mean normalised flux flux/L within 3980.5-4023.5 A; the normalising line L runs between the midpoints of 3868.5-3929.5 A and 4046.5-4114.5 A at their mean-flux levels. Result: -0.21 mag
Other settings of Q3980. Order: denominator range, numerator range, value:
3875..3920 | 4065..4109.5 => 1.24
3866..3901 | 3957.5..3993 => 1.07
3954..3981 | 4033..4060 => 1.72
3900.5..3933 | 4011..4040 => 1.29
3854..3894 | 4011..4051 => 1.54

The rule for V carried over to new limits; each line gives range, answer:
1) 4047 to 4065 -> 9.55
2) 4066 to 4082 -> 9.11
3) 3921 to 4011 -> 7.72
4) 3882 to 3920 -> 7.07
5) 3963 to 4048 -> 8.76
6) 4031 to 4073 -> 9.65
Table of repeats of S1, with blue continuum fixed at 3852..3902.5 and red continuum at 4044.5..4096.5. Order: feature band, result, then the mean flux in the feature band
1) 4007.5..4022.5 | -3.0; 10.2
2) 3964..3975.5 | 5.3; 4.32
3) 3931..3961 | 1.0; 7.54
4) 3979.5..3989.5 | -0.2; 8.32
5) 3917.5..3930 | -1.3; 8.35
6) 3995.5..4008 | -2.2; 9.85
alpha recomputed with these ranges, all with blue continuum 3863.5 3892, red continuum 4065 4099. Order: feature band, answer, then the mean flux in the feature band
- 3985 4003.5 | -4.1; 9.47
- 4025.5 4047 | -4.5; 9.83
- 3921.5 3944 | 0.0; 7.22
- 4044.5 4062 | -3.0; 9.7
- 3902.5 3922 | -4.4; 8.63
